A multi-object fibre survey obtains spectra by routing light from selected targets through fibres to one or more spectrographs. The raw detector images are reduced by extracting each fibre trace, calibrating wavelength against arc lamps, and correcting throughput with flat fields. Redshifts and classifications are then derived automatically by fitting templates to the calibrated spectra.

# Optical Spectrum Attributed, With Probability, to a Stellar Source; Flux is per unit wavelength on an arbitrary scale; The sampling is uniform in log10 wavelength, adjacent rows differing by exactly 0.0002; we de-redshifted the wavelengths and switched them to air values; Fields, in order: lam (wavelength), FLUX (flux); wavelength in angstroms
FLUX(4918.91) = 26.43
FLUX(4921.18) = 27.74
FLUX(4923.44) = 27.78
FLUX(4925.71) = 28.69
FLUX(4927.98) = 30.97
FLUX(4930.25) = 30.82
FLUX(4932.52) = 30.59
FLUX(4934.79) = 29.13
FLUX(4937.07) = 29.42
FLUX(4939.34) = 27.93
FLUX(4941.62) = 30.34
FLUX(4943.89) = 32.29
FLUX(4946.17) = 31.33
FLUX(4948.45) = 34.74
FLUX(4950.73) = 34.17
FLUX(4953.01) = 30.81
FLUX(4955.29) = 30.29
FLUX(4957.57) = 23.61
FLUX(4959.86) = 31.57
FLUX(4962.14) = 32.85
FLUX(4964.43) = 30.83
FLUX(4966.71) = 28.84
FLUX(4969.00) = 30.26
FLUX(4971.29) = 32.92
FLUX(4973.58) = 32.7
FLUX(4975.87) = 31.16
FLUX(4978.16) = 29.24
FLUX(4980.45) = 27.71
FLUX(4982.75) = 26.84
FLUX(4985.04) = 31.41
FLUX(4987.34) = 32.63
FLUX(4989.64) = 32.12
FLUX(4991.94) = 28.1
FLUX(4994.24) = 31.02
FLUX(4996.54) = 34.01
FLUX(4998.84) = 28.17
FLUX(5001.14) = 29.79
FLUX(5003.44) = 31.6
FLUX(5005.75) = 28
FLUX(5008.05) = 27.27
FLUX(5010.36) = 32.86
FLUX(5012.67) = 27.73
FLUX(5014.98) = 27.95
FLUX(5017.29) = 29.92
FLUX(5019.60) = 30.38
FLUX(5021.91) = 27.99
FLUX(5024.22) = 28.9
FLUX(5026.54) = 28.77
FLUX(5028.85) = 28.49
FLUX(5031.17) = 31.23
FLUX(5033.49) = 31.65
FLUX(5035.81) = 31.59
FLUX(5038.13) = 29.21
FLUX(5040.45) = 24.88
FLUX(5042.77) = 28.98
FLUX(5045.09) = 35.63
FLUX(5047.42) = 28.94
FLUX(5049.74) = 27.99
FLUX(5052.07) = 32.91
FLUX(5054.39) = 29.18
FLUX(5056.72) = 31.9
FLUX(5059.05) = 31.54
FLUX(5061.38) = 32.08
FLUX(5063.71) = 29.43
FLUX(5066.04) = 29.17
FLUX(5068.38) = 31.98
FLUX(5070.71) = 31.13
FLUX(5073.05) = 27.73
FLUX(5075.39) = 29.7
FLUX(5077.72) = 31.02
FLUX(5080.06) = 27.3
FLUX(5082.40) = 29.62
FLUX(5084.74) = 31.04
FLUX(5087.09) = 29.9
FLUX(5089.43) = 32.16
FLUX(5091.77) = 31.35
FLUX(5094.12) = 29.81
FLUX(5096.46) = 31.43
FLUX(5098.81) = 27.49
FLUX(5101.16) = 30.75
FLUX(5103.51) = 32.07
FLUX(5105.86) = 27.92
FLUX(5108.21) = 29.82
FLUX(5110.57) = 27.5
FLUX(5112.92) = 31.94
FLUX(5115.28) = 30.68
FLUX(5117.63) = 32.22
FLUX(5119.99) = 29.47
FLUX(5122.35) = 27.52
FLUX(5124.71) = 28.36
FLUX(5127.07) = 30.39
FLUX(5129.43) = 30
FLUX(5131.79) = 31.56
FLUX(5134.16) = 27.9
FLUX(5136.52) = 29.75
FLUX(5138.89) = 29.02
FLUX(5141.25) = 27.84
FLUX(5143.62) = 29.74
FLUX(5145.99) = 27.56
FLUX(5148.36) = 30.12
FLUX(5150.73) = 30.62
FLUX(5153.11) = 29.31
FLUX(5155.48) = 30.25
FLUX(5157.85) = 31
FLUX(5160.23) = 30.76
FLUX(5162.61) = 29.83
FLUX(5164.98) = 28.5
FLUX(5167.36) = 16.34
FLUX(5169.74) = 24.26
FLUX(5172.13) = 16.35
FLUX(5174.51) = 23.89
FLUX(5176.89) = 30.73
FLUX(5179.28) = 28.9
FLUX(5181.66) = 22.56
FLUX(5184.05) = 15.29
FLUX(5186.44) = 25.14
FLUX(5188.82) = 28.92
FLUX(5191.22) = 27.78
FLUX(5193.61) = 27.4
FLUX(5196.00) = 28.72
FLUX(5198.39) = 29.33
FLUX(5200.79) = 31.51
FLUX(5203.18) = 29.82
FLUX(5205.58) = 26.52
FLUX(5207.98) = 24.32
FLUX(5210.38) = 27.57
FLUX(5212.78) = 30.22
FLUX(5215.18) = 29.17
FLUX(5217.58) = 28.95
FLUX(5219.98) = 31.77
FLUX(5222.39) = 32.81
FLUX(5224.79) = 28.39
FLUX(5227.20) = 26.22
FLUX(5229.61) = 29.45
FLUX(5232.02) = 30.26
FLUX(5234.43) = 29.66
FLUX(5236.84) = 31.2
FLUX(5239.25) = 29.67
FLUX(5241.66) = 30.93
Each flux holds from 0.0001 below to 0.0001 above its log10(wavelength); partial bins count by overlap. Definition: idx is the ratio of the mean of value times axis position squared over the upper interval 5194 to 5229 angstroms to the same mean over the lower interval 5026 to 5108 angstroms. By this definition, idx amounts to 1.0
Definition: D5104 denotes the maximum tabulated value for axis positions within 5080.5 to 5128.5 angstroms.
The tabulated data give 32.22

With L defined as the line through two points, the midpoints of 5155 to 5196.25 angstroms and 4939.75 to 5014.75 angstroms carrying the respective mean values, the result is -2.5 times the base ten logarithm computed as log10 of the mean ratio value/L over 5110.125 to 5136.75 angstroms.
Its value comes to -0.11 mag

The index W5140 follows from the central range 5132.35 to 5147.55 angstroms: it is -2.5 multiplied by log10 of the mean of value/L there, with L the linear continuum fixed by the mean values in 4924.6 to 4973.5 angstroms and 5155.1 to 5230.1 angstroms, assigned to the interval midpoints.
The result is -0.032 mag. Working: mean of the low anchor 30.6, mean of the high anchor 27.2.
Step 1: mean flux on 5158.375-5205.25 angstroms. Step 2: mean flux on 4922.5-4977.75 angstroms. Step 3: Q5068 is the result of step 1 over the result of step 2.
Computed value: 0.86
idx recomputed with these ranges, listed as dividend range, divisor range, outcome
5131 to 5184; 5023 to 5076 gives 0.94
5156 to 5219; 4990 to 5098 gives 0.94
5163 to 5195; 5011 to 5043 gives 0.89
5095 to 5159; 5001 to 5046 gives 1.05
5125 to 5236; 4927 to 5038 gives 1.00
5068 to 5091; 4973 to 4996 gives 1.03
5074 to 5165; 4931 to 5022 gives 1.04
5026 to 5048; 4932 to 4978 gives 1.01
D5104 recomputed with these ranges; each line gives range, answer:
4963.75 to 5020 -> 34.01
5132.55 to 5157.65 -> 30.62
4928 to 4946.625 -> 32.29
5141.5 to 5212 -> 31.51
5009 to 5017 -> 32.86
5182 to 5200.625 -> 29.33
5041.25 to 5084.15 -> 35.63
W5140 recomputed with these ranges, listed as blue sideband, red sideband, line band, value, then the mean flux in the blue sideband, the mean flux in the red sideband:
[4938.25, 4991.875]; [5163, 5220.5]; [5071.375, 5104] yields -0.06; 30.7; 26.4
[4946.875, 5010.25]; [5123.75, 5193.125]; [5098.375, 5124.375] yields -0.06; 30.5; 27.3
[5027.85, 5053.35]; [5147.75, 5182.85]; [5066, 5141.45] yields -0.05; 30.1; 26.8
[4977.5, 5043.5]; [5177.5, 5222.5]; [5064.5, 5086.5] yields -0.03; 29.6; 27.6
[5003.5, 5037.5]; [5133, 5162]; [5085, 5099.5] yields -0.04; 29.5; 29.5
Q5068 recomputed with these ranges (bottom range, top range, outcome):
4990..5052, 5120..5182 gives 0.94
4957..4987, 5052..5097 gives 1.01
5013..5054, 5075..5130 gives 1.01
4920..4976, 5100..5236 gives 0.93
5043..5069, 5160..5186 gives 0.78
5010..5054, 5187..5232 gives 0.97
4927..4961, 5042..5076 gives 1.00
